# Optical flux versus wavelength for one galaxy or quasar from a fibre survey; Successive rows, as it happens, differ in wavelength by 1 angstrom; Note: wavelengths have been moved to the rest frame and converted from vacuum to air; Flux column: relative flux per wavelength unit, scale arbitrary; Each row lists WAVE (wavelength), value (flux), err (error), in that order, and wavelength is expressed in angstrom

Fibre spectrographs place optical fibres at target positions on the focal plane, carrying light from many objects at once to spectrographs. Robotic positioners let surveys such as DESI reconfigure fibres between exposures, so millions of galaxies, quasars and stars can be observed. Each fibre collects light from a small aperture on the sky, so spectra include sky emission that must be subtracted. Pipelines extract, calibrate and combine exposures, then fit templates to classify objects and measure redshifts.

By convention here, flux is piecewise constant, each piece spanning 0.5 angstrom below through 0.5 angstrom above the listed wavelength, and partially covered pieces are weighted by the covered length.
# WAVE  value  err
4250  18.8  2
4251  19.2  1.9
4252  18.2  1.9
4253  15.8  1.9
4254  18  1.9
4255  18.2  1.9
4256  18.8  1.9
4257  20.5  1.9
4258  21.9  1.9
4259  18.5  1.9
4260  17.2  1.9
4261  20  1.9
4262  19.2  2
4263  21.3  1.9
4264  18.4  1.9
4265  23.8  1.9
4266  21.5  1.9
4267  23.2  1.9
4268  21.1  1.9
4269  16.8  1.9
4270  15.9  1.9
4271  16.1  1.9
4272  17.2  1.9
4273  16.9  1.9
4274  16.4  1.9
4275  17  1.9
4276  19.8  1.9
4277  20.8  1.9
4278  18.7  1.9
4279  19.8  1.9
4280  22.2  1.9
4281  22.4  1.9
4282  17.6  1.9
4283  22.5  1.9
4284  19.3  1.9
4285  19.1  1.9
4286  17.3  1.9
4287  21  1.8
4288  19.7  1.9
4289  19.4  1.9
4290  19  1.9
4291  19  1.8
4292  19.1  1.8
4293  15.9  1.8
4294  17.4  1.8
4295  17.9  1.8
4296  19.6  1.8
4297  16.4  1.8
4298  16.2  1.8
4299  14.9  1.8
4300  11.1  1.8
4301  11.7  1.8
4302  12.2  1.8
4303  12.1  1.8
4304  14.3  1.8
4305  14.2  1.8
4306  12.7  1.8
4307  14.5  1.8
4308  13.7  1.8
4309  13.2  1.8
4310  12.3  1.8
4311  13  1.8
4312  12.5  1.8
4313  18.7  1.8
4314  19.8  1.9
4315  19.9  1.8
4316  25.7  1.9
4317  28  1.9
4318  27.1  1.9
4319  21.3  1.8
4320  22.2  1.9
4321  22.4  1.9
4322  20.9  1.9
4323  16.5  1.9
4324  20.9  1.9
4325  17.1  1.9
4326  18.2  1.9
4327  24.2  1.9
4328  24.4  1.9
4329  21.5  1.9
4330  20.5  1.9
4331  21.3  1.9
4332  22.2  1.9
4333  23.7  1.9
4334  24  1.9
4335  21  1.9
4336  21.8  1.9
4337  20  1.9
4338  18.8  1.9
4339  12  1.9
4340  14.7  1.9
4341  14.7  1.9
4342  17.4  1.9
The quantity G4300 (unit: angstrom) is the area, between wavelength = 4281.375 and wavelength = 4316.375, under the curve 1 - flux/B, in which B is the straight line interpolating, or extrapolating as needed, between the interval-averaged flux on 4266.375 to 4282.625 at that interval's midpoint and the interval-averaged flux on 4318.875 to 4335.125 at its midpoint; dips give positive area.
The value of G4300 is 5.85 angstrom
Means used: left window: 18.9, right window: 21.3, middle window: 16.6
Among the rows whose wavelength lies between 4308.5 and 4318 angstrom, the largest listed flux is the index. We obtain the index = 28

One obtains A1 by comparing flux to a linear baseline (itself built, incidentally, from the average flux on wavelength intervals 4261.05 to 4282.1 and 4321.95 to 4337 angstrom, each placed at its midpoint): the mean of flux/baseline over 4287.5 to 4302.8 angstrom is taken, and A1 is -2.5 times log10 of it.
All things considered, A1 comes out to 0.21 mag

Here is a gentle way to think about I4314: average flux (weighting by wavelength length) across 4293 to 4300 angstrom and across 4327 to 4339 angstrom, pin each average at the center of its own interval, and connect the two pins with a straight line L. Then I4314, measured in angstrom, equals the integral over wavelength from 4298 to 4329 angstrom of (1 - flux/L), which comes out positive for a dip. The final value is 2.13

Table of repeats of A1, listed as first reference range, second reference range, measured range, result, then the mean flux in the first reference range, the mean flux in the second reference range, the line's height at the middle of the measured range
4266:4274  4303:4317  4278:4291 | -0.14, 18.3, 16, 17.5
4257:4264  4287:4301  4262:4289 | -0.05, 19.7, 17.3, 18.6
